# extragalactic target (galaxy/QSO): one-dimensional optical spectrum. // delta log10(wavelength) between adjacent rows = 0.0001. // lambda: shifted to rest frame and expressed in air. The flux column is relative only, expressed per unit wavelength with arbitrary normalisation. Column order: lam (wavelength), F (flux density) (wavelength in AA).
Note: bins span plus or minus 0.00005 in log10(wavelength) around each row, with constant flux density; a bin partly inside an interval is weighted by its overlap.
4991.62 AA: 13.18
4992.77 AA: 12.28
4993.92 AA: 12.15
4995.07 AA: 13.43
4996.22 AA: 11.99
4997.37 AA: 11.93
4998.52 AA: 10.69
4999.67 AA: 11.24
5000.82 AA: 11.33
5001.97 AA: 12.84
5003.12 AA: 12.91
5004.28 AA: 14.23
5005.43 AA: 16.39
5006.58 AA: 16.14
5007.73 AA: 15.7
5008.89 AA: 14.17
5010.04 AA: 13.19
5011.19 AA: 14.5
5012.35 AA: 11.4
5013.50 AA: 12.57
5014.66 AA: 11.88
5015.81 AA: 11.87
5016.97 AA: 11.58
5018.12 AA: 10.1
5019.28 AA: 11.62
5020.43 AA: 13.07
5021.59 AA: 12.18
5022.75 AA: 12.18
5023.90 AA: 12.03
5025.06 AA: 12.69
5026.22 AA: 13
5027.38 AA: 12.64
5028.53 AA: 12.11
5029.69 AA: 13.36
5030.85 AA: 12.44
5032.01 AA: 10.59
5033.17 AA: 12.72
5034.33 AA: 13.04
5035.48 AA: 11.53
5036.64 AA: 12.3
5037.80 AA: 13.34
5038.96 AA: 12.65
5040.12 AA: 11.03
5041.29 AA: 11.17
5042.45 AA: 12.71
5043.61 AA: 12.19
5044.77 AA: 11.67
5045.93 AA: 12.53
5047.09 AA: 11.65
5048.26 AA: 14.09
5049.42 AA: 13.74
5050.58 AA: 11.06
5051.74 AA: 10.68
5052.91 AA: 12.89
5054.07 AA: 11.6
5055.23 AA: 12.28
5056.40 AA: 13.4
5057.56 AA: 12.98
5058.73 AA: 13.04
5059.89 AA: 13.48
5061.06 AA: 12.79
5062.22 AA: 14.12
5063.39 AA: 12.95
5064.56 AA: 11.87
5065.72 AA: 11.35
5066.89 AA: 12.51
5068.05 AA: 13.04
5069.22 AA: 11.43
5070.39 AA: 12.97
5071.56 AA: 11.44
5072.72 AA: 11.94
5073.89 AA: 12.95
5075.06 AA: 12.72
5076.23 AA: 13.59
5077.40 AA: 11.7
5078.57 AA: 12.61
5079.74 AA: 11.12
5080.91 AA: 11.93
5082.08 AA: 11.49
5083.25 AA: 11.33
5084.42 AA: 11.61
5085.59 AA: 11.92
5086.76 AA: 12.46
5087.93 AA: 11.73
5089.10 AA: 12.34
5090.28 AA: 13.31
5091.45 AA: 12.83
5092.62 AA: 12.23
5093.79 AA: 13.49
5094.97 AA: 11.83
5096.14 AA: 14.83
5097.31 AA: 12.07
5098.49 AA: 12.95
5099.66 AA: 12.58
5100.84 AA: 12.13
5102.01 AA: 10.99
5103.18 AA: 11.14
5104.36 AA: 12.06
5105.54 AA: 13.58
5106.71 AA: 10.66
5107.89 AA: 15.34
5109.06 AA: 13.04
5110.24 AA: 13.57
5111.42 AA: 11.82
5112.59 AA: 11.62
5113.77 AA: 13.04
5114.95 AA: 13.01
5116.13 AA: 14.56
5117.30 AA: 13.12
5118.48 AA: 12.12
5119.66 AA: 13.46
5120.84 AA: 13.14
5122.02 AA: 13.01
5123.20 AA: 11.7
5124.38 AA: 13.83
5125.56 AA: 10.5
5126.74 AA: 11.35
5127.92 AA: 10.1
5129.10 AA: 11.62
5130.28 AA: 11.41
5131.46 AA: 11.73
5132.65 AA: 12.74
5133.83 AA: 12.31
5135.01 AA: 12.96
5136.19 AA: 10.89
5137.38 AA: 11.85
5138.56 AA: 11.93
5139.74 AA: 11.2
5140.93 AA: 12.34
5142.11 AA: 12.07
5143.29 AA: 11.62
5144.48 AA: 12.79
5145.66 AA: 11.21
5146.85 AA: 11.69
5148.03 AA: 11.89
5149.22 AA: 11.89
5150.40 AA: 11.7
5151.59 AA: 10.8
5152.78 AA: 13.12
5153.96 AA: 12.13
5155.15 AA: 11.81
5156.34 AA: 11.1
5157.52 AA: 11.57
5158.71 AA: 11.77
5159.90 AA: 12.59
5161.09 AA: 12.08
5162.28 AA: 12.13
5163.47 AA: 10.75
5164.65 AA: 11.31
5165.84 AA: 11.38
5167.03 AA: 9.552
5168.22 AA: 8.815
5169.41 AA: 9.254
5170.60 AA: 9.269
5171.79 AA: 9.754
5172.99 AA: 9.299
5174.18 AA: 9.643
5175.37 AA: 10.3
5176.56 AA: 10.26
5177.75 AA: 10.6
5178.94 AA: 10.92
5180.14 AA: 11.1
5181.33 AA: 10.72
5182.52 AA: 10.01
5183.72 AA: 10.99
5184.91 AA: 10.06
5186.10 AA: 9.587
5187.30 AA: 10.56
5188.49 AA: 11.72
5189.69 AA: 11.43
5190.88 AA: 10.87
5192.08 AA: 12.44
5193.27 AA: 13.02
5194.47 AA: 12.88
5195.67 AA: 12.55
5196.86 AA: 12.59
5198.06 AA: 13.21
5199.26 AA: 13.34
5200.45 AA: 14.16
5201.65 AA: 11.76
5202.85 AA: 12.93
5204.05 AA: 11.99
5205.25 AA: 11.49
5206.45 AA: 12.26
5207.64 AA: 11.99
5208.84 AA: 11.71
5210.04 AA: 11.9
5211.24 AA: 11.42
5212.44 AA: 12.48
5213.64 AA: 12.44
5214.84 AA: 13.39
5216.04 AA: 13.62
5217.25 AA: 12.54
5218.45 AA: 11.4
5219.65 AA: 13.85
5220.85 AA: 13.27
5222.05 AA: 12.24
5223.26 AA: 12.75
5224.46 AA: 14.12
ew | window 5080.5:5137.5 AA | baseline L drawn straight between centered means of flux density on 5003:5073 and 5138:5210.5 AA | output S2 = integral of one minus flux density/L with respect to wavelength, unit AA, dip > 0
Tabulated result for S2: -1.7 AA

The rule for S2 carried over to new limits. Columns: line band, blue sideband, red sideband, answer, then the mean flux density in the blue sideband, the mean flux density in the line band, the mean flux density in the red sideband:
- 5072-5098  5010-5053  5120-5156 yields -0.6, 12.2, 12.4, 11.9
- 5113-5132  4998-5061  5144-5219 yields -0.7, 12.6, 12.4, 11.5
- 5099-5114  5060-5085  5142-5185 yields -0.8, 12.3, 12.4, 11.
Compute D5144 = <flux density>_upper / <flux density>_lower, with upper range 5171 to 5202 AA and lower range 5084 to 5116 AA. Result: 0.90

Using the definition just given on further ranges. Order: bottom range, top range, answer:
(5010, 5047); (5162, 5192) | 0.85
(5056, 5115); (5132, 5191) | 0.89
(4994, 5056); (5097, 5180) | 0.94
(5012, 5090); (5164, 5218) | 0.93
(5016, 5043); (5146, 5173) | 0.92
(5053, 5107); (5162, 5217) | 0.92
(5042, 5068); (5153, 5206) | 0.90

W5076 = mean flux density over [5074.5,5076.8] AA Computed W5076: 13.1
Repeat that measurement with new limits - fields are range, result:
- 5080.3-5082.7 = 11.7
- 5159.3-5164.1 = 11.9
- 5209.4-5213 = 11.9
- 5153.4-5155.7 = 12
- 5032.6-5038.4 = 12.6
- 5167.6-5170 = 9.04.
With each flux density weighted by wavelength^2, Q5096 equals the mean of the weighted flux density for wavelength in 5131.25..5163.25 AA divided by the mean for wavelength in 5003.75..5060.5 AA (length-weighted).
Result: 0.99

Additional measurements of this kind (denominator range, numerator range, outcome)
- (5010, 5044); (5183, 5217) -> 1.06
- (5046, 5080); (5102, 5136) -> 1.01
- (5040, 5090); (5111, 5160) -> 1.01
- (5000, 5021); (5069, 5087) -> 0.95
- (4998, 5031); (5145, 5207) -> 0.95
